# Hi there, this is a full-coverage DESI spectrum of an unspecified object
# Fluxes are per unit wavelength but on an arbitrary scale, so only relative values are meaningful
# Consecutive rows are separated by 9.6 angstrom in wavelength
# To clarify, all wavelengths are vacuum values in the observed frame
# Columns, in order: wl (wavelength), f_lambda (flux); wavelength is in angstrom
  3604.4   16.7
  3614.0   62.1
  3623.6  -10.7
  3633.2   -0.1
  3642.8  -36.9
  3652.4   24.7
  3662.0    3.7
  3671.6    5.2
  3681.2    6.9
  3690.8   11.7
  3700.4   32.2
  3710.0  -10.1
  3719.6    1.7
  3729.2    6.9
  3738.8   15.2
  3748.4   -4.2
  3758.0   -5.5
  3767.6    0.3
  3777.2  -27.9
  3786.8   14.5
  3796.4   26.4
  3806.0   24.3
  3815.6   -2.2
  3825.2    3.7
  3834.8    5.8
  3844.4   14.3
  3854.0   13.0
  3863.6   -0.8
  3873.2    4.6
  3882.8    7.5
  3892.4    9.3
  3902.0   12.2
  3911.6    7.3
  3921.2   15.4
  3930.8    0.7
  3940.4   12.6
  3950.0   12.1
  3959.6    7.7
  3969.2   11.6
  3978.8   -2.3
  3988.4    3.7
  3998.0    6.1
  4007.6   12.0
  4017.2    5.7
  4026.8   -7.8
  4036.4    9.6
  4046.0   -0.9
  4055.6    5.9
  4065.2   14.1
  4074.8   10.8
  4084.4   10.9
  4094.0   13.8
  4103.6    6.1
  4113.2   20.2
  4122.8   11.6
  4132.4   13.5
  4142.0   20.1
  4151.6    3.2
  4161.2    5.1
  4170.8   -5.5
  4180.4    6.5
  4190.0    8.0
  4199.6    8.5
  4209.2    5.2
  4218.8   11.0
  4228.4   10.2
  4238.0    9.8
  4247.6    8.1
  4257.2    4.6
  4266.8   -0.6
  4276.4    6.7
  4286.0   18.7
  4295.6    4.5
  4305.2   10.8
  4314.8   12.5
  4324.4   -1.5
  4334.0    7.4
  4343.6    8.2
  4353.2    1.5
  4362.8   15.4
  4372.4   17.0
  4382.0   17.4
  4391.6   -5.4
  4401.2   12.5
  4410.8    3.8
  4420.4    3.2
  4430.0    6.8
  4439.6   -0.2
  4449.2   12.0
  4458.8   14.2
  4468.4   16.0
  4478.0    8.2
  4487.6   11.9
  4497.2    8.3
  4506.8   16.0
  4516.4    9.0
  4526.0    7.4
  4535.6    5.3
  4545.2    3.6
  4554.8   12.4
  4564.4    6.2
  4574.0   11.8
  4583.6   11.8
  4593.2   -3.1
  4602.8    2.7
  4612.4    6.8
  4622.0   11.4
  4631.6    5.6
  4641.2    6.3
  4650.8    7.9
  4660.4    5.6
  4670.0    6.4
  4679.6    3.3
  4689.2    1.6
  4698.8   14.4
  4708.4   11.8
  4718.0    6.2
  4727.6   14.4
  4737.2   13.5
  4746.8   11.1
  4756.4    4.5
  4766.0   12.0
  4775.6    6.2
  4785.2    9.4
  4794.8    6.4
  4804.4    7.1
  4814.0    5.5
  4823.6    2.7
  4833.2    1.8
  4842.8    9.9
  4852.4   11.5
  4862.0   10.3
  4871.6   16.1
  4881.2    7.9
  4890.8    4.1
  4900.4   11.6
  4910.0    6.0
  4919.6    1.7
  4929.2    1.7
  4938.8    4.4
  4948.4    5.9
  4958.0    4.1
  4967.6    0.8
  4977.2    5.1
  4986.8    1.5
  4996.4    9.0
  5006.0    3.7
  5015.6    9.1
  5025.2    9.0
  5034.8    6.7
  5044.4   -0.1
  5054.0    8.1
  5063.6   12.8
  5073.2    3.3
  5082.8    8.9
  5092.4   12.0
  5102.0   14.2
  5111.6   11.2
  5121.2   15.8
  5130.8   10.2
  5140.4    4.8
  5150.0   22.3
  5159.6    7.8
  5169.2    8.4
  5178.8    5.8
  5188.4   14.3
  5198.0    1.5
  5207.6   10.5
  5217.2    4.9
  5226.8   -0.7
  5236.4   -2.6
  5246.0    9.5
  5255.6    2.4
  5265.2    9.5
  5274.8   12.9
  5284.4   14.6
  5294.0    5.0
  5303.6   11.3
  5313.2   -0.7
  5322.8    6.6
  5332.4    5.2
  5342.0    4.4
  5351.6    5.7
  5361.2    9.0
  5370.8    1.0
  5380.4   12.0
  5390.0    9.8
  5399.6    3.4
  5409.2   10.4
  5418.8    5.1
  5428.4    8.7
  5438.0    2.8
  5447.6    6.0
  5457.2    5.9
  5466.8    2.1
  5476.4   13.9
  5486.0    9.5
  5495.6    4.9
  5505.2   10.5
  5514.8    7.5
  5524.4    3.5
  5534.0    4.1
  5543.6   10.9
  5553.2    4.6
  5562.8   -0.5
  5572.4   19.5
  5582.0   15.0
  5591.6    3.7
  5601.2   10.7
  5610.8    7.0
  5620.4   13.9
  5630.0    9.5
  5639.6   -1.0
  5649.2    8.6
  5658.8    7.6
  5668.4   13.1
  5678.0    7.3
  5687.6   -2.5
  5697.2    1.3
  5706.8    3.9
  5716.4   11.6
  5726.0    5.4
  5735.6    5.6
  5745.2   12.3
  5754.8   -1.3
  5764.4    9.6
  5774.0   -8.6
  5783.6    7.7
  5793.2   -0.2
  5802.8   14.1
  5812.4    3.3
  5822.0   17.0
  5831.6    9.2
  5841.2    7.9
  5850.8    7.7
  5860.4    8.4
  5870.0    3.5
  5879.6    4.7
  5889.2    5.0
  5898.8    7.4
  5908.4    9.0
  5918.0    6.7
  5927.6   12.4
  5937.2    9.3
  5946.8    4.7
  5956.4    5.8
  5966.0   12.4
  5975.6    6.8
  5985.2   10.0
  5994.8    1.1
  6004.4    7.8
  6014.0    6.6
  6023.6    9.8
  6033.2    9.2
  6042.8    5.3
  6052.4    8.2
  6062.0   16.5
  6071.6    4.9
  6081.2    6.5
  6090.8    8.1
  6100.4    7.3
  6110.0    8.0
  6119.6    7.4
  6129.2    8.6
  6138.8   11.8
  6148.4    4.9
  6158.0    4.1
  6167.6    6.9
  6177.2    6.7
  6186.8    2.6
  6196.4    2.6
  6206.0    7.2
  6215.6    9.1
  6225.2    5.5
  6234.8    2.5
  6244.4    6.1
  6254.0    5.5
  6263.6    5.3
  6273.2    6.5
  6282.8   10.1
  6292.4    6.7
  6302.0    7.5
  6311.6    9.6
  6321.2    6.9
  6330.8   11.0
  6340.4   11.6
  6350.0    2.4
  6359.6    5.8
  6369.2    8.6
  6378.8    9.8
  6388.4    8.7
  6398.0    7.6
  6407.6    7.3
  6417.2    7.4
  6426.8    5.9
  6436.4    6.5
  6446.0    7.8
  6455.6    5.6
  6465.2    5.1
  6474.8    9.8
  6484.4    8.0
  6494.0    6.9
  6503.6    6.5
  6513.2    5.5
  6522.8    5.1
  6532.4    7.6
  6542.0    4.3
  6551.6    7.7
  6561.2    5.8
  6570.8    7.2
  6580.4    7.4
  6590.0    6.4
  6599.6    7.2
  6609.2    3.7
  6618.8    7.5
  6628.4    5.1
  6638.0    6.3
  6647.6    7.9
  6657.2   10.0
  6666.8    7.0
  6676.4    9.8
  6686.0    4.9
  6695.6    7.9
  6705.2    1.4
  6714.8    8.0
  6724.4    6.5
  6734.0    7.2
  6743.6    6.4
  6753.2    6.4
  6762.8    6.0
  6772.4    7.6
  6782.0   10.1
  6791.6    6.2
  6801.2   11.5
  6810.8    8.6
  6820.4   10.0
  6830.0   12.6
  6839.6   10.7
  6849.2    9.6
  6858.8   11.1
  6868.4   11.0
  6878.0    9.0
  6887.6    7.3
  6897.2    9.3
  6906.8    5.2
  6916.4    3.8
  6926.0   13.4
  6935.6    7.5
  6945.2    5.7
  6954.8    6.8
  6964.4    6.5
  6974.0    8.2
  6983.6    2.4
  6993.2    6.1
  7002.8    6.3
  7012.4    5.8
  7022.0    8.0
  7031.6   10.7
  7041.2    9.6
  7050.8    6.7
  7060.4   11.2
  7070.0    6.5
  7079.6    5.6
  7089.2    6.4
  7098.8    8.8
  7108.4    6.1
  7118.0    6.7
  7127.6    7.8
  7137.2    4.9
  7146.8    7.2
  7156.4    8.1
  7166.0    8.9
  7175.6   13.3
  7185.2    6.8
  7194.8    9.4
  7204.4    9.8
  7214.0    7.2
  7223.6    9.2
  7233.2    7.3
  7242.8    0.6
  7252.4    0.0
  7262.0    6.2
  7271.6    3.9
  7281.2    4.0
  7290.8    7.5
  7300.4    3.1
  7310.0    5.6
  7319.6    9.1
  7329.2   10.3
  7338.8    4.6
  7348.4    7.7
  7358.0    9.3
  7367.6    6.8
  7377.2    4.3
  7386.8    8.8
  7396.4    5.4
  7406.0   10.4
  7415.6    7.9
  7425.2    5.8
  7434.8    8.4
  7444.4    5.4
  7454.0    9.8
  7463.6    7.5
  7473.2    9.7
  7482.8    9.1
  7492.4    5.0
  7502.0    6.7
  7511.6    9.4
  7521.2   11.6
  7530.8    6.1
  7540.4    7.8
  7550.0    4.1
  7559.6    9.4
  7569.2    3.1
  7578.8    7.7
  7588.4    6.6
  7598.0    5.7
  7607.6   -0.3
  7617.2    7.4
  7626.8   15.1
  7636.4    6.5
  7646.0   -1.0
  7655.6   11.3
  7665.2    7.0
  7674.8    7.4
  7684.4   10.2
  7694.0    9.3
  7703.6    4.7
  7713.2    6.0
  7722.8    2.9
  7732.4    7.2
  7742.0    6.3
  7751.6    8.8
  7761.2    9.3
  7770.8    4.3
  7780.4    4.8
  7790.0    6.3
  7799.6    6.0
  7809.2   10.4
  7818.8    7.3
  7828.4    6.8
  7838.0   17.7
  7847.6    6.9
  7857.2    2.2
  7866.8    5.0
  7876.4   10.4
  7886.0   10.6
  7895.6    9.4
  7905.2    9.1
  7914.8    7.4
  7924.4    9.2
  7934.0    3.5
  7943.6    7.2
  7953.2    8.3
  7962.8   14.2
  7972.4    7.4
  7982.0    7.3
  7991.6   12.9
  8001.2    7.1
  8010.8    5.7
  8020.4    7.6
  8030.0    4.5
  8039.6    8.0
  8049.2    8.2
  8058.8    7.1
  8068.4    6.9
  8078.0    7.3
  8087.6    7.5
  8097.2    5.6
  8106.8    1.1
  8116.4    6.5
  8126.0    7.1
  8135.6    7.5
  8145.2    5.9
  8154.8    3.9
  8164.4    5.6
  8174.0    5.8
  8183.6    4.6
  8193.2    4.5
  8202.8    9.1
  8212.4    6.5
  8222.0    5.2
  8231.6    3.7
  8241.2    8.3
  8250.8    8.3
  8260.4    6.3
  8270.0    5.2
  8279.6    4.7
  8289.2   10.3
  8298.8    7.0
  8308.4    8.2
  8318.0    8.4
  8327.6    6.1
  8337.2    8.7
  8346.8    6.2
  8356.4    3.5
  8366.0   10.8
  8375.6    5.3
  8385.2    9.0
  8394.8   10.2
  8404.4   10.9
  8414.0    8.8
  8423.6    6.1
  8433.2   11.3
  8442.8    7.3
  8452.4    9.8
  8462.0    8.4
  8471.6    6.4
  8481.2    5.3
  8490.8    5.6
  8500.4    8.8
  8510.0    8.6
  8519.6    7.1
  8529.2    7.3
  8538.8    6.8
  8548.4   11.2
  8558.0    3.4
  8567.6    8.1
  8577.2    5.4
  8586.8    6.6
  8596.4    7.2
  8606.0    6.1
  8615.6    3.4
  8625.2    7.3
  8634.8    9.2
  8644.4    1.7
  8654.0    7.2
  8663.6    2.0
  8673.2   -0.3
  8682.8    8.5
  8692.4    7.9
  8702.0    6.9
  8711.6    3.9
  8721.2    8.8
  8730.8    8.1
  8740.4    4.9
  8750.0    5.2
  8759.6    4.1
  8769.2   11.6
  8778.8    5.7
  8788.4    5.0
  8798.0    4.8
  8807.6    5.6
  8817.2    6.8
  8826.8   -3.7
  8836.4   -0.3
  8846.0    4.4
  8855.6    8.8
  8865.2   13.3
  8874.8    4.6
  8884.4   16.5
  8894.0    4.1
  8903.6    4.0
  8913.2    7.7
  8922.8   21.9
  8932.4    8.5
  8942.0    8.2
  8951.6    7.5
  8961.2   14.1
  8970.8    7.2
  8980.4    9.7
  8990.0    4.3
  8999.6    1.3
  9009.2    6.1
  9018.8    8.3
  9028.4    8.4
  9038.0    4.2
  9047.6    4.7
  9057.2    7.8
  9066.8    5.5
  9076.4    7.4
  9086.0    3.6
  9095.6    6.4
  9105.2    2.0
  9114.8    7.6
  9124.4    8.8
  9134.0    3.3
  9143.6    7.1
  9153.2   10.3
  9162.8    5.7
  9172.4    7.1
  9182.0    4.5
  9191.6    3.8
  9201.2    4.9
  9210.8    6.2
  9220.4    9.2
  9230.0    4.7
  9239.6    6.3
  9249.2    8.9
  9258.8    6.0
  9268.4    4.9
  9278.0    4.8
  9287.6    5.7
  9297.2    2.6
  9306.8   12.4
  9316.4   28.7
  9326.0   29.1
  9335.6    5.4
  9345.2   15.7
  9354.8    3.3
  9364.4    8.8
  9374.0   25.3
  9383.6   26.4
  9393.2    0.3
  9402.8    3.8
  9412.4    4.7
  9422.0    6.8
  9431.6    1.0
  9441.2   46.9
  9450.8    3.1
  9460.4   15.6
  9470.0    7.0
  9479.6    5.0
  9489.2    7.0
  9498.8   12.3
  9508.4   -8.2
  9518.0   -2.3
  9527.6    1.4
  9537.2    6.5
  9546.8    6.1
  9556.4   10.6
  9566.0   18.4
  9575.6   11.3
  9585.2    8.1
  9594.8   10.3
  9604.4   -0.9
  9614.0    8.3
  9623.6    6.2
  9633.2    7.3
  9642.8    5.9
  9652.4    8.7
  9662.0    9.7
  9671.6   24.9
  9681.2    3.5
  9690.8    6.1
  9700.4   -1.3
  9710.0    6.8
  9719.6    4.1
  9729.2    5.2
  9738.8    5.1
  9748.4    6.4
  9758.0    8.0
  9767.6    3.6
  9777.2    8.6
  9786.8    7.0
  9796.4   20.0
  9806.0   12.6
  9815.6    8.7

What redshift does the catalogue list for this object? 0.57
